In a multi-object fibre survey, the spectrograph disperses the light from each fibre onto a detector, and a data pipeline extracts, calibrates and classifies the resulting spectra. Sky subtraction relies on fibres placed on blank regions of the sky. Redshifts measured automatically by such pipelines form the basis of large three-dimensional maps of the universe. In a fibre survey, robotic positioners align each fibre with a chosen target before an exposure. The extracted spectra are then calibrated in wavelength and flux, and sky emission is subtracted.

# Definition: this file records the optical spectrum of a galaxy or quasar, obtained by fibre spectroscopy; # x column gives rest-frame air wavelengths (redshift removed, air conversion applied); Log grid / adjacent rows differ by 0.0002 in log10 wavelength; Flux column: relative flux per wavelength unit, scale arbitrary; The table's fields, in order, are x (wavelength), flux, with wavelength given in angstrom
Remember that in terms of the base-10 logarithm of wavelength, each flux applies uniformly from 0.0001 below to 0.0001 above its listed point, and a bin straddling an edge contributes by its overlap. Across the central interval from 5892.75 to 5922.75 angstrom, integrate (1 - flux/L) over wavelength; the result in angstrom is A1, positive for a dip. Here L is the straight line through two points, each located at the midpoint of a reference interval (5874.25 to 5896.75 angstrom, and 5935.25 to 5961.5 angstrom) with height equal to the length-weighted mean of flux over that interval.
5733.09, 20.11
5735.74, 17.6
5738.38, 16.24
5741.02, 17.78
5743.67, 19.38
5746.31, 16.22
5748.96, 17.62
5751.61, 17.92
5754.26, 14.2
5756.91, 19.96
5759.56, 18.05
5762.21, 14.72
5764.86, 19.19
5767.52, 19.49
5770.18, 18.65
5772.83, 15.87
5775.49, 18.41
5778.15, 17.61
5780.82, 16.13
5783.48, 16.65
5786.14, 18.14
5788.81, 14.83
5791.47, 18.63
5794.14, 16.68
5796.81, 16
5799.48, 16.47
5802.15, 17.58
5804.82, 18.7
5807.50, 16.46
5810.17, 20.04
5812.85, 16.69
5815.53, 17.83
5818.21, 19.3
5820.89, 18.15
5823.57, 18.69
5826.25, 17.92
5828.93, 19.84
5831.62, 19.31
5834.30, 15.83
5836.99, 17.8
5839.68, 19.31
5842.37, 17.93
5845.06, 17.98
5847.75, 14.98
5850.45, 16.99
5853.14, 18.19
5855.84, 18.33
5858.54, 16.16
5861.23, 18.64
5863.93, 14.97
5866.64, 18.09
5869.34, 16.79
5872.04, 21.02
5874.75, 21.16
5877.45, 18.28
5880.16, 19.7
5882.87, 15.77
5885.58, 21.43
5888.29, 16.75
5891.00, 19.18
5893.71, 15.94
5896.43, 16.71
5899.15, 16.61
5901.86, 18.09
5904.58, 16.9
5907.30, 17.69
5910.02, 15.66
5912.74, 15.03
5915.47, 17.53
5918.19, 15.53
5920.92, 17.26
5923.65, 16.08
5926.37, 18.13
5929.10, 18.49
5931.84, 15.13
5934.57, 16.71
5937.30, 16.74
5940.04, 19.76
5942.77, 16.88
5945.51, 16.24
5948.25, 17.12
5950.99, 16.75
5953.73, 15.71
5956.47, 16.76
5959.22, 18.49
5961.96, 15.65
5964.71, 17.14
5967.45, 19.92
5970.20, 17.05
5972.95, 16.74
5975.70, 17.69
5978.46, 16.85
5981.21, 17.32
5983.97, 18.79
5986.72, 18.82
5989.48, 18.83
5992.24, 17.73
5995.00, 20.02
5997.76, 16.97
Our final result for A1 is 2.1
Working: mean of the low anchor 18.3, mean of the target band 16.6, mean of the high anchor 17.1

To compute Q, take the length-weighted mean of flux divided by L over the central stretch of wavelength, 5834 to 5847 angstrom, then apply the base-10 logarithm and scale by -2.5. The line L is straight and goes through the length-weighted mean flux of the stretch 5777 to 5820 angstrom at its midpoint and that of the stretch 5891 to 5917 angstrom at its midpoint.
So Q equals -0.041 mag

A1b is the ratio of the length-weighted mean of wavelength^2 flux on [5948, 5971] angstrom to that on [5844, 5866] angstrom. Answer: 1.0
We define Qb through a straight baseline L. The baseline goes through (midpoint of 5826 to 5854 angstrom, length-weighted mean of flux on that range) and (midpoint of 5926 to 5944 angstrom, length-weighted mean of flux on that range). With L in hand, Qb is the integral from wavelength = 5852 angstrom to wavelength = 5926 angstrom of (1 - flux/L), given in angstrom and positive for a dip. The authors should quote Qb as 0.2 angstrom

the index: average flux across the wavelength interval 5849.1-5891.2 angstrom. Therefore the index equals 18.2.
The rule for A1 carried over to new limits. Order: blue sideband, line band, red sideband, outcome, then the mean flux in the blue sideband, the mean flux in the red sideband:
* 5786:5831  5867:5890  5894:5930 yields -2.26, 17.8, 16.9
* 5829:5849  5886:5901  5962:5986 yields 0.29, 17.7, 17.6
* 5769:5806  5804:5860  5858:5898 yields -1.01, 17.2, 18.1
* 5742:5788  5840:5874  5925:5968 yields -0.56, 17.5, 17.2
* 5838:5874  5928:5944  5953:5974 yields 0.08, 17.7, 17.2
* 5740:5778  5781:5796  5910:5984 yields 0.59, 17.7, 17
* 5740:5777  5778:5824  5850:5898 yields 0.91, 17.7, 18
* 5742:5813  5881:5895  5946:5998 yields -0.30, 17.4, 17.6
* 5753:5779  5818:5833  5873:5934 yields -1.10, 17.6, 17.4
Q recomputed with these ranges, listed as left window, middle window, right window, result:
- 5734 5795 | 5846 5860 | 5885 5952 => 0.02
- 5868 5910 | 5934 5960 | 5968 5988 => 0.05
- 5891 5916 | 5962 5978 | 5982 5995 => 0.05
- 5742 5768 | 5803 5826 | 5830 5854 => -0.04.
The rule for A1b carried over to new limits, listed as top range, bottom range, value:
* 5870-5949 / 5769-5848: 1.03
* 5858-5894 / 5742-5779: 1.07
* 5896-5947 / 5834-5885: 0.97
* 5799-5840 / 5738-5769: 1.05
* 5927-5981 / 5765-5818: 1.04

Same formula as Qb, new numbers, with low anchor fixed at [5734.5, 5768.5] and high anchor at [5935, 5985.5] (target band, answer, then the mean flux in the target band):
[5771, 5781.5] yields 0.2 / 17.1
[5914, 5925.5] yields 0.5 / 16.7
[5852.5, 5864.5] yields 0.1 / 17.4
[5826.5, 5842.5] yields -0.8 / 18.3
